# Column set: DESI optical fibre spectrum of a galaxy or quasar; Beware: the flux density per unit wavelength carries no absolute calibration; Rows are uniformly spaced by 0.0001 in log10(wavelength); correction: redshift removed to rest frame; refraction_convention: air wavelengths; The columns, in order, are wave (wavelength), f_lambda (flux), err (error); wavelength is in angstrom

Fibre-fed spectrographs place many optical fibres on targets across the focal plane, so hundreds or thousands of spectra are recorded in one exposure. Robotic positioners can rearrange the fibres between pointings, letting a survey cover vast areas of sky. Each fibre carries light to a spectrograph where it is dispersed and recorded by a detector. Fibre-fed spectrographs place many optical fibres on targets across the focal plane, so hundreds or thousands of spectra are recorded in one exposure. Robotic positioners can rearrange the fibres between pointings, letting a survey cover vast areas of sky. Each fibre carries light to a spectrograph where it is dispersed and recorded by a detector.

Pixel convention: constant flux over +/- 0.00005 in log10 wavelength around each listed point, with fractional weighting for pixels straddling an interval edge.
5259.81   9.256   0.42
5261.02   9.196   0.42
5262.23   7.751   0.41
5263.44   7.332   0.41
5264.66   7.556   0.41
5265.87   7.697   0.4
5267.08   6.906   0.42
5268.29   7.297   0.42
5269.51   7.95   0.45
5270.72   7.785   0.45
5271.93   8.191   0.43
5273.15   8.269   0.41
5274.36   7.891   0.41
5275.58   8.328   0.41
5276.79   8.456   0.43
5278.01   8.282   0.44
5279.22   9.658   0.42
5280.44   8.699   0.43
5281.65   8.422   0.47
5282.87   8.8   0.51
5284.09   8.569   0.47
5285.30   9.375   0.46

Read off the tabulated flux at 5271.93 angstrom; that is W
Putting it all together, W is 8.191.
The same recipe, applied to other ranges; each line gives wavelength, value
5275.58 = 8.328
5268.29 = 7.297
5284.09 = 8.569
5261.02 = 9.196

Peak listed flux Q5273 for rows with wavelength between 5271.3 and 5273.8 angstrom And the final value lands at 8.269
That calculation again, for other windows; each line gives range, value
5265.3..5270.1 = 7.95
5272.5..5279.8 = 9.658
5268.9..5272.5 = 8.191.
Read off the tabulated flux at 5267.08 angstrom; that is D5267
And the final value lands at 6.906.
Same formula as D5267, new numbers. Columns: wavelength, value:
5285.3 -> 9.375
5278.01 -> 8.282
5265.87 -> 7.697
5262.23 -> 7.751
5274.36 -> 7.891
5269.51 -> 7.95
